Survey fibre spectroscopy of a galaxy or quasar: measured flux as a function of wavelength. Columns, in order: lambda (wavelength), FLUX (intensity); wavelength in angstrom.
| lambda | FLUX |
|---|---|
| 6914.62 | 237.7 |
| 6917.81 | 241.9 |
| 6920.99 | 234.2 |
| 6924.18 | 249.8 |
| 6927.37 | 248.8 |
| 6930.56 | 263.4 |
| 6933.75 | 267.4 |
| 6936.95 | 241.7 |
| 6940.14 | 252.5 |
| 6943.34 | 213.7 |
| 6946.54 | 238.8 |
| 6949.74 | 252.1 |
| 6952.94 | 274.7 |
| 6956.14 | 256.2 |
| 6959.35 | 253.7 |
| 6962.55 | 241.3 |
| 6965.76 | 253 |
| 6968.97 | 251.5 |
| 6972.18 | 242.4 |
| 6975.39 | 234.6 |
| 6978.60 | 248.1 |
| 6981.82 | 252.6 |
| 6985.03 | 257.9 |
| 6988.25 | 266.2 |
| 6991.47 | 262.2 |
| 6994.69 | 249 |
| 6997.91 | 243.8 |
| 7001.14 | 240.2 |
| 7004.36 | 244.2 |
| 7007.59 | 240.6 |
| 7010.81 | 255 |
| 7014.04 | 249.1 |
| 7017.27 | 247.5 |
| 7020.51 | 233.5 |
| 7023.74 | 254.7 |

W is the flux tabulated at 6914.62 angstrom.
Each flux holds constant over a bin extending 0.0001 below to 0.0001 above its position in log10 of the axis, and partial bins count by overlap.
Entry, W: 237.7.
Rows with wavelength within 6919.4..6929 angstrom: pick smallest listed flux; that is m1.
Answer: 234.2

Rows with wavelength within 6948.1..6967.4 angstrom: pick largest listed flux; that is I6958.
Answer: 274.7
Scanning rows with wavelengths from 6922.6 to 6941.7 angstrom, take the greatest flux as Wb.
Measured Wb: 267.4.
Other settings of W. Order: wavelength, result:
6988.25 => 266.2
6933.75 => 267.4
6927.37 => 248.8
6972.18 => 242.4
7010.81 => 255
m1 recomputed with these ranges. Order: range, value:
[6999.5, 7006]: 240.2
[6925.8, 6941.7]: 241.7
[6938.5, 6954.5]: 213.7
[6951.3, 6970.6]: 241.3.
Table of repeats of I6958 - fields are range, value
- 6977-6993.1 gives 266.2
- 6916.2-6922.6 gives 241.9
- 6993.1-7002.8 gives 249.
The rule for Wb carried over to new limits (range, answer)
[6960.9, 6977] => 253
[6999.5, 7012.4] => 255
